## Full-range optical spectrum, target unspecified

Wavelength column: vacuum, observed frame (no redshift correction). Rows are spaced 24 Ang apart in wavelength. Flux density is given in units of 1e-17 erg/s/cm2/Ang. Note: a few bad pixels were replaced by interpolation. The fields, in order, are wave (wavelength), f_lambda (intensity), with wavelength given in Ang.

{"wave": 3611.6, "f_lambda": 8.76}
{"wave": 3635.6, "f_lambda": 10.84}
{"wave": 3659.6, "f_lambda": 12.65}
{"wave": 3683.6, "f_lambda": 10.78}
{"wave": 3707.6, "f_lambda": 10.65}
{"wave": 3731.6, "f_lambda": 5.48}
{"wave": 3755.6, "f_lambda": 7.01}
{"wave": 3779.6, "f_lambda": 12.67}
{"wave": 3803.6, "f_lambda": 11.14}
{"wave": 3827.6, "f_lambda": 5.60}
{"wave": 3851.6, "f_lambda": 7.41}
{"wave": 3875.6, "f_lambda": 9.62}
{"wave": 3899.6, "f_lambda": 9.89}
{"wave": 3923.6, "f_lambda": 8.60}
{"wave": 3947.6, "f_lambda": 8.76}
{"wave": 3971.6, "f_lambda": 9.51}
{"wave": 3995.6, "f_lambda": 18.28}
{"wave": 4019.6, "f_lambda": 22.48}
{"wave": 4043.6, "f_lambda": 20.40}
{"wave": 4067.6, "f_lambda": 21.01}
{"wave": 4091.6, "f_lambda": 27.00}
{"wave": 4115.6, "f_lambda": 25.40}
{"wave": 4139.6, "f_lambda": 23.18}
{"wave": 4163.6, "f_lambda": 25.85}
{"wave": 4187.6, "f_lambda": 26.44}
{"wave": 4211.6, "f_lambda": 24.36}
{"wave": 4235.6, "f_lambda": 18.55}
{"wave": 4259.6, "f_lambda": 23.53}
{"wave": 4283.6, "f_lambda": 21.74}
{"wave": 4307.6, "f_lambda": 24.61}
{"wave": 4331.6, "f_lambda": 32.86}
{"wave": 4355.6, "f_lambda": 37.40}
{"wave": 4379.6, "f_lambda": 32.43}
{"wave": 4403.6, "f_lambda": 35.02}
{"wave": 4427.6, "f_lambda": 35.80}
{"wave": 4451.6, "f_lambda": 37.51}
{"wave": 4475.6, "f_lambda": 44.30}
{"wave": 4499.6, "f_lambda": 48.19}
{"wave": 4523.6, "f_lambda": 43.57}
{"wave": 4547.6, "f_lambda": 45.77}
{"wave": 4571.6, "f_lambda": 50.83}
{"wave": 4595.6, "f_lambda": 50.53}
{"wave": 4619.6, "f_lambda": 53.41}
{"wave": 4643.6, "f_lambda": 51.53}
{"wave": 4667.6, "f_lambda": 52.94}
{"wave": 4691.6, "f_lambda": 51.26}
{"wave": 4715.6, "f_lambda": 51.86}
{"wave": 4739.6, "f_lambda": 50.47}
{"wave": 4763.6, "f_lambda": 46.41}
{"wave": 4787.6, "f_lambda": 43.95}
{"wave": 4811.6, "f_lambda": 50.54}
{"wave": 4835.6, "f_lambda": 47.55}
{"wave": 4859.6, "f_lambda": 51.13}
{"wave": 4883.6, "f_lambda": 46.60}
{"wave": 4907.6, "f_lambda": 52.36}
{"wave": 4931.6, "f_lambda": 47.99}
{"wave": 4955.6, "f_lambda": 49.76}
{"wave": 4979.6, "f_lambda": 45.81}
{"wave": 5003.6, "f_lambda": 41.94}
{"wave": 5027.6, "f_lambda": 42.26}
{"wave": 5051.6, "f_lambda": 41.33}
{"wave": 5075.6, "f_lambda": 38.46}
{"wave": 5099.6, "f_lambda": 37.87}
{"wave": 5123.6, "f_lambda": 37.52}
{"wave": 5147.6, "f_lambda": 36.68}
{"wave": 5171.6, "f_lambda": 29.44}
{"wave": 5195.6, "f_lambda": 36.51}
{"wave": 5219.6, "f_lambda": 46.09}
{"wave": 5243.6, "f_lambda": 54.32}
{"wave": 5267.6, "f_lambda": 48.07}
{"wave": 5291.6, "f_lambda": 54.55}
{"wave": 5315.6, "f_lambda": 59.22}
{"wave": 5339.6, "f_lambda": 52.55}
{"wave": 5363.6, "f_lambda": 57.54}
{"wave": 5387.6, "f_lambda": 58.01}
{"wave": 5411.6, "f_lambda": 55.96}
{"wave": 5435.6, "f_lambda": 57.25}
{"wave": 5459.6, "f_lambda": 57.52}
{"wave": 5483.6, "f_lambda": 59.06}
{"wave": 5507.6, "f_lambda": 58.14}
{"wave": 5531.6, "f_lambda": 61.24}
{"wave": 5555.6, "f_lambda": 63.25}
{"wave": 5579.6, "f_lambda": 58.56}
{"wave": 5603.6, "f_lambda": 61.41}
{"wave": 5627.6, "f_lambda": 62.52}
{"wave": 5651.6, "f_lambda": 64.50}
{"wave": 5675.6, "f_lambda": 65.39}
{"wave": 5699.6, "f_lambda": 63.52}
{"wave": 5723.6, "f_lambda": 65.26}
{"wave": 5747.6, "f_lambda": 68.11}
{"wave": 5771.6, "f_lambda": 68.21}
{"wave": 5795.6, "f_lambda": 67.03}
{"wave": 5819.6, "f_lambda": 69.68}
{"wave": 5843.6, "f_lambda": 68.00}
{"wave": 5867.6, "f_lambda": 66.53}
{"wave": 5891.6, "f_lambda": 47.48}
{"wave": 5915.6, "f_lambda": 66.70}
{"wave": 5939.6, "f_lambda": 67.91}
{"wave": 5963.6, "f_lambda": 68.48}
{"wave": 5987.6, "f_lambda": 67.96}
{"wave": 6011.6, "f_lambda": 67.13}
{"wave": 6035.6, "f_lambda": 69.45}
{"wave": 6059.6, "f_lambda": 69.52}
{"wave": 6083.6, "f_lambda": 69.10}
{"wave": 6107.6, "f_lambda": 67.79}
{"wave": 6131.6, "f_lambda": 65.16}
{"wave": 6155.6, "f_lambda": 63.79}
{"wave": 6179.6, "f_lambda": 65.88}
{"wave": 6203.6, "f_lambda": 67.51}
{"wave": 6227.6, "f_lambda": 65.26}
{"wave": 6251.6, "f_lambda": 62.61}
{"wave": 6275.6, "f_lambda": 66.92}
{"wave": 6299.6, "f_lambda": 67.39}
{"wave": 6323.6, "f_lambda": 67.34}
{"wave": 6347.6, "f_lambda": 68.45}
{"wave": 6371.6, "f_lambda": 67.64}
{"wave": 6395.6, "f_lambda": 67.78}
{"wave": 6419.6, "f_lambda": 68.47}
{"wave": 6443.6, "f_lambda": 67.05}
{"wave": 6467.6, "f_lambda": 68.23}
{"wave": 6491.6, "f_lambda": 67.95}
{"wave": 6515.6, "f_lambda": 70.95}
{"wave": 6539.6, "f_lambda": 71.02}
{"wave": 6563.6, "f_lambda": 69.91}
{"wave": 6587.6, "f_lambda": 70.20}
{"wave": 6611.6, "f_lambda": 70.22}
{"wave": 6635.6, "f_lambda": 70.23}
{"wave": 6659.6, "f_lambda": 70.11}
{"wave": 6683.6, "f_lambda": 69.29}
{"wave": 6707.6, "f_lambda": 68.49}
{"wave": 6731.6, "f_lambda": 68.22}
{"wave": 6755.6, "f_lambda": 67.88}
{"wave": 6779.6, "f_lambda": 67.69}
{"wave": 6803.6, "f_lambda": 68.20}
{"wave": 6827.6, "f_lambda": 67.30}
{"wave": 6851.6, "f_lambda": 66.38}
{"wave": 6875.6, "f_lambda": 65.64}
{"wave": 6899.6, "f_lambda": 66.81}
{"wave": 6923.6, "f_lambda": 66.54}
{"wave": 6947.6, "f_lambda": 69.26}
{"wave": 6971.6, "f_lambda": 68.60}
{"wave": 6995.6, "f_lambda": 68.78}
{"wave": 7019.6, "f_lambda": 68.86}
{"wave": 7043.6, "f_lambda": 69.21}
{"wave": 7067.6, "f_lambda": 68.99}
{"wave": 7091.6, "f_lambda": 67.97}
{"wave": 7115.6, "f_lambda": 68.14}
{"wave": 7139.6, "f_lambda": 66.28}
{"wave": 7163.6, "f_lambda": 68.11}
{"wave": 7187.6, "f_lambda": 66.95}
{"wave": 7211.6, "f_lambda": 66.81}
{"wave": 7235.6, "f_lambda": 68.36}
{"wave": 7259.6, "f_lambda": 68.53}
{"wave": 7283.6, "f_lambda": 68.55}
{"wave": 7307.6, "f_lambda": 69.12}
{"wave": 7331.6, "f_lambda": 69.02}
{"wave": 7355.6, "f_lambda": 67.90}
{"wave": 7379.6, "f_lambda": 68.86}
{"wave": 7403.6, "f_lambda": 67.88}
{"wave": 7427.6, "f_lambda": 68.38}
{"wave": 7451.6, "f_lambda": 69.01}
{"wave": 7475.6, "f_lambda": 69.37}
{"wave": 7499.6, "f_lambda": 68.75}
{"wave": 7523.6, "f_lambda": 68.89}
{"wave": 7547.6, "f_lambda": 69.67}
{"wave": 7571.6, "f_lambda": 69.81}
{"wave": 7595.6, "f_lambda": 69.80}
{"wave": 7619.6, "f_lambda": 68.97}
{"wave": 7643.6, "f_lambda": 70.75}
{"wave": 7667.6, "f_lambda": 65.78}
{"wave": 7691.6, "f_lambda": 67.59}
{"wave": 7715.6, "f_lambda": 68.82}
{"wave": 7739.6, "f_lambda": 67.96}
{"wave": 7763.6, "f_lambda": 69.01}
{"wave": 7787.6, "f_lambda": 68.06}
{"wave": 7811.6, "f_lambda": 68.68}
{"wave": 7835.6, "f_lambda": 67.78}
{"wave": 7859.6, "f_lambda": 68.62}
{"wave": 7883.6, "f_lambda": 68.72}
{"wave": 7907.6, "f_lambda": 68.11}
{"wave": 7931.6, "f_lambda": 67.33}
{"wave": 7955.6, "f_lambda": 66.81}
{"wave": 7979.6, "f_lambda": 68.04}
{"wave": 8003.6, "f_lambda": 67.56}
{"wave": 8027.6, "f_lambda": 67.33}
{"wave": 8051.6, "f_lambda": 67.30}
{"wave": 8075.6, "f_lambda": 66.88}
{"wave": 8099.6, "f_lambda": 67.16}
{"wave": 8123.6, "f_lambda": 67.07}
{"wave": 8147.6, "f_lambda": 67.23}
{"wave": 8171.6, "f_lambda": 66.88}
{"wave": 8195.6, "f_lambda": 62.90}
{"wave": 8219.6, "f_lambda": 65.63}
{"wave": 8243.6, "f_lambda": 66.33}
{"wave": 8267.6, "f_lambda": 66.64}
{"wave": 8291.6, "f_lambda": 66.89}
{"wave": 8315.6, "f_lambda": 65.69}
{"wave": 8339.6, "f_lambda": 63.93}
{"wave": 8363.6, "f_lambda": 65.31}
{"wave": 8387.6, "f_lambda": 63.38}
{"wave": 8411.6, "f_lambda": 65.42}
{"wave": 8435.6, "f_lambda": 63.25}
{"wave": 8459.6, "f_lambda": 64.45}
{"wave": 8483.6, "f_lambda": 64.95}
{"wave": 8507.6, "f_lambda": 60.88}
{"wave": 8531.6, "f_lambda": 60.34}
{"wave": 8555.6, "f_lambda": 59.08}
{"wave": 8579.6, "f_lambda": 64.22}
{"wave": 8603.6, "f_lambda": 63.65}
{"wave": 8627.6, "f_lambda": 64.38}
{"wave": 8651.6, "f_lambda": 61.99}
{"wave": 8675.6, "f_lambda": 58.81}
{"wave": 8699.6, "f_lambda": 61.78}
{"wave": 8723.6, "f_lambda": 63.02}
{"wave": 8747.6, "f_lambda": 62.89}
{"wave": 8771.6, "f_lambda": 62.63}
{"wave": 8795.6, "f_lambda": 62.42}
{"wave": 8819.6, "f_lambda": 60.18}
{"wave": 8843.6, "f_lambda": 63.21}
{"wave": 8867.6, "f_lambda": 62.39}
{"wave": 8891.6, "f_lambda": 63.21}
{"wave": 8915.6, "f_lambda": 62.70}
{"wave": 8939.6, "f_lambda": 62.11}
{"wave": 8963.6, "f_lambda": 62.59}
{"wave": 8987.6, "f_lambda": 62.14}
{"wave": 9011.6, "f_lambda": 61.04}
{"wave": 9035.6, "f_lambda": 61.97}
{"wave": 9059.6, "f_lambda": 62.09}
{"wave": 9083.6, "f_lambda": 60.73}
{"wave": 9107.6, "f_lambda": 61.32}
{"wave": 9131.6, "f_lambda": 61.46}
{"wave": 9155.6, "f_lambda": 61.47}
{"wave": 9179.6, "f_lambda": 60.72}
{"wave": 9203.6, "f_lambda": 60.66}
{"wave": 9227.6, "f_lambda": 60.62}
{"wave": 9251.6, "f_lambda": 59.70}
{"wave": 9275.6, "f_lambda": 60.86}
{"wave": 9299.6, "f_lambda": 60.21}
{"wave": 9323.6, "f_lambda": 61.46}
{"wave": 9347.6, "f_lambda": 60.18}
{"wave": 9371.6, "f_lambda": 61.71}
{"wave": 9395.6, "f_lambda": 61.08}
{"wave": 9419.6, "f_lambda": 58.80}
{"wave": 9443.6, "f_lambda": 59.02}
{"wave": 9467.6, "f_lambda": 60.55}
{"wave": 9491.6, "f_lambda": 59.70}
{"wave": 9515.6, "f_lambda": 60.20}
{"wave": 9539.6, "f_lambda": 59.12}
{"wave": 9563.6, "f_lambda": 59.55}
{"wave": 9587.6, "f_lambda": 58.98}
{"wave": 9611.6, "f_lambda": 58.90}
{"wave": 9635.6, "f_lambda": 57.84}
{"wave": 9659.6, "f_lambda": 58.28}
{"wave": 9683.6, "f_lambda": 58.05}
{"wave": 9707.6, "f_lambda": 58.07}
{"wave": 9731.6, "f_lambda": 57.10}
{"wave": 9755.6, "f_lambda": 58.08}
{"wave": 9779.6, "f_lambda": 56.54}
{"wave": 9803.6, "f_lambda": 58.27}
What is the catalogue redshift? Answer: 0.00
